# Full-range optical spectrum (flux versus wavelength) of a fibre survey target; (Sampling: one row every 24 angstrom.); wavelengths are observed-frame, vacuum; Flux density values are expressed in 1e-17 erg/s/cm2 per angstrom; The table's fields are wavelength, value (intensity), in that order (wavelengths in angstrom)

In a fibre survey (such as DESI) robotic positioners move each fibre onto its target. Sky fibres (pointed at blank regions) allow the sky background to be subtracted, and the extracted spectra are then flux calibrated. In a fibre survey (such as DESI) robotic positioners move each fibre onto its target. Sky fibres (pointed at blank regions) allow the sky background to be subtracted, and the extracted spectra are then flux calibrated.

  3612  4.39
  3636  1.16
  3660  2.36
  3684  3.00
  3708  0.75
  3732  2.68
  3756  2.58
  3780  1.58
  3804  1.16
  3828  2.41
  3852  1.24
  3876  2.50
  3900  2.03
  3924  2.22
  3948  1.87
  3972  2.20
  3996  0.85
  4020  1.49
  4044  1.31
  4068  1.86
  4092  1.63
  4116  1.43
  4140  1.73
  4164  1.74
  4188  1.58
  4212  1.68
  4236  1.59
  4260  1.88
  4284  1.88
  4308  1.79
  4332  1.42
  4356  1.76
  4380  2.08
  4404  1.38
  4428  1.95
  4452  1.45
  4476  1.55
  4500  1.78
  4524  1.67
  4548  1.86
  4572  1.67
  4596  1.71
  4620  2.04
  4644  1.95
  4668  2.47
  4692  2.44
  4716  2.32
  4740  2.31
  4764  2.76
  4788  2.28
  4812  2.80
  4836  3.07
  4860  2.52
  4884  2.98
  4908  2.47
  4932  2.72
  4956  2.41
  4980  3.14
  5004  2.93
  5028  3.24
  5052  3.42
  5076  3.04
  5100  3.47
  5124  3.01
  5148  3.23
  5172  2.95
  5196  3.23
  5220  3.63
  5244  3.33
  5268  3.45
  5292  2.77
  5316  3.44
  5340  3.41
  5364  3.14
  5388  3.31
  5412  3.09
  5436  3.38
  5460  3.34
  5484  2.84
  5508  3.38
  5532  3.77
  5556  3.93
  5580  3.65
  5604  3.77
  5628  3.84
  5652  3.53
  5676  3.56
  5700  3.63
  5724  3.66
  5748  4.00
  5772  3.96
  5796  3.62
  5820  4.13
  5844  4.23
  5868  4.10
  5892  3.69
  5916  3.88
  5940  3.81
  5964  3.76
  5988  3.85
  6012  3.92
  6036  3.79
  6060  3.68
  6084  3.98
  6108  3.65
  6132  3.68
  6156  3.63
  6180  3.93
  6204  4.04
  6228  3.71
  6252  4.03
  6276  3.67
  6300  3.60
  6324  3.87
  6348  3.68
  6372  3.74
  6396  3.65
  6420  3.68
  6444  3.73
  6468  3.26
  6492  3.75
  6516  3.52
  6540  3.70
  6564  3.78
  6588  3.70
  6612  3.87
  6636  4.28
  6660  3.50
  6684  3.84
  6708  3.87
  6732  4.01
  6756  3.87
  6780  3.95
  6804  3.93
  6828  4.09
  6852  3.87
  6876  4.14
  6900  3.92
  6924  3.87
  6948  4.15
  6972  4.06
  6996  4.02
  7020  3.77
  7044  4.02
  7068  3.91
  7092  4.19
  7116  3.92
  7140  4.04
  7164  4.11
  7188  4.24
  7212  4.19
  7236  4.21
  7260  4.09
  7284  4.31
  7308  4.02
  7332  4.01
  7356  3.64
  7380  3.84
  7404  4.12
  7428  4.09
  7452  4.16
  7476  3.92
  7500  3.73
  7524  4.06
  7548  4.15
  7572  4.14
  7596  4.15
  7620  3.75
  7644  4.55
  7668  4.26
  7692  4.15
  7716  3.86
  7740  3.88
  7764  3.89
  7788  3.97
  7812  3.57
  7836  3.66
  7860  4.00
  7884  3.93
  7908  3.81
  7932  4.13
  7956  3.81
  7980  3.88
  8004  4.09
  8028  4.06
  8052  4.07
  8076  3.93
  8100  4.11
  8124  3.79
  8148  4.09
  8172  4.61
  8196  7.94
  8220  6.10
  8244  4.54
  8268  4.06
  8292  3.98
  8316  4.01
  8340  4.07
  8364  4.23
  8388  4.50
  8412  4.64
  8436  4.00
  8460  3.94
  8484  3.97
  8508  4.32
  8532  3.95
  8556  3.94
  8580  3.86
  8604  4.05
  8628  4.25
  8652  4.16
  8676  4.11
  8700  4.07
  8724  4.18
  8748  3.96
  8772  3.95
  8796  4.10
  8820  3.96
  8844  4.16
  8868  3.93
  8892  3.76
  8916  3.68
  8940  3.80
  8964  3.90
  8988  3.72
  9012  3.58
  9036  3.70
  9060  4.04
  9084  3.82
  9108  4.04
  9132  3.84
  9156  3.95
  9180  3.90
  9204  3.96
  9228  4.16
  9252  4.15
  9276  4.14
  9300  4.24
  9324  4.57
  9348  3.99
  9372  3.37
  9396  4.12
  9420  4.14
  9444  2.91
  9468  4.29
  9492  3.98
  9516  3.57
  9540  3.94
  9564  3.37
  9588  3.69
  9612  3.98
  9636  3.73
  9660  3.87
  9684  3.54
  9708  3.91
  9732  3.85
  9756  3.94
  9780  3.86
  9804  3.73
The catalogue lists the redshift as 0.250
